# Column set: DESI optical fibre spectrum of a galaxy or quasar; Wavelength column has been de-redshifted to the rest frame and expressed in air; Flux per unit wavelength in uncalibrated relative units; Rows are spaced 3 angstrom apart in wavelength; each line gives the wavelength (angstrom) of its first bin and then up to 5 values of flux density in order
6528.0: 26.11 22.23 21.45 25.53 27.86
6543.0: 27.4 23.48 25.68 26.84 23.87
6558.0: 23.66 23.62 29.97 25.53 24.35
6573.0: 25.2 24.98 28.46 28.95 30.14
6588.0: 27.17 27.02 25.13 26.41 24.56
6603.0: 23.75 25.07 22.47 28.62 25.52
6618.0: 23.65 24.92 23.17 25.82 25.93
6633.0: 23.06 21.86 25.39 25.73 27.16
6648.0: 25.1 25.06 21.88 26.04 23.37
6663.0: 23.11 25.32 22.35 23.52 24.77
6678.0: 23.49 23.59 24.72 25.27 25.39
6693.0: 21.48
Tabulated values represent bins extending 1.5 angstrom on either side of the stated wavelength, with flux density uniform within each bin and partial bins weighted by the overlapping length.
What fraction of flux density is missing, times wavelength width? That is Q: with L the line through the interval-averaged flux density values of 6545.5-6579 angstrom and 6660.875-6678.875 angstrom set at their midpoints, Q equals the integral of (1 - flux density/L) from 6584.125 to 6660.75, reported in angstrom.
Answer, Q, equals -2.03 angstrom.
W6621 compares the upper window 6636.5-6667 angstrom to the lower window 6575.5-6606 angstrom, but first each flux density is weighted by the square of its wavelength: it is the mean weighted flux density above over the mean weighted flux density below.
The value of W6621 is 0.9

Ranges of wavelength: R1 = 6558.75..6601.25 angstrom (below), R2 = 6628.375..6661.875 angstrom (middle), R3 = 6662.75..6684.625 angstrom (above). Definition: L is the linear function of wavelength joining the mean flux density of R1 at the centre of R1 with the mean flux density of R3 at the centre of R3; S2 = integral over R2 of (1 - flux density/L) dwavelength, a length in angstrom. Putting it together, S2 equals 0.1 angstrom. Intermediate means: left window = 26.5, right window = 23.9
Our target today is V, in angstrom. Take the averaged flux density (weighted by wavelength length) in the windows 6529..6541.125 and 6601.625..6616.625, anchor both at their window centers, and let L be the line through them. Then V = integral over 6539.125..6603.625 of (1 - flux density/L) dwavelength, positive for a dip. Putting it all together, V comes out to -3.8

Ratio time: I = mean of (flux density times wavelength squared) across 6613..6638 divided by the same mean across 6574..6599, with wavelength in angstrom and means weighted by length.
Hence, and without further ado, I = 0.91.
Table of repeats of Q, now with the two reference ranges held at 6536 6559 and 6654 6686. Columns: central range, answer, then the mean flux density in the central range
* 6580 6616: -2.0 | 26.3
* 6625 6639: 0.1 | 24.3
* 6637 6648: -0.7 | 25.8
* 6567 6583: -0.6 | 26.2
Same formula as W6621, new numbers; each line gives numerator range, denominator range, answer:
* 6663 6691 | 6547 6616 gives 0.96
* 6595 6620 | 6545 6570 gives 1.00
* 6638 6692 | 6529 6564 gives 1.02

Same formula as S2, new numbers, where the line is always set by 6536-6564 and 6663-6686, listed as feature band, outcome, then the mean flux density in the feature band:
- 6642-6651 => -0.6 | 25.9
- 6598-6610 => 0.4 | 24.1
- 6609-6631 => -0.5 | 25.2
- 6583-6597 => -1.3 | 27.3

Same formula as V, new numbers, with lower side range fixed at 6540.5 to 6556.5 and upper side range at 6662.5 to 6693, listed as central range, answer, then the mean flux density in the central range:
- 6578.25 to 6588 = -1.45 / 28.9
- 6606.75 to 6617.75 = -0.20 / 25.3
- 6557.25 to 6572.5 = -0.05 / 25.5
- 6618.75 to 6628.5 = 0.06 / 24.6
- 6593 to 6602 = -0.10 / 25.3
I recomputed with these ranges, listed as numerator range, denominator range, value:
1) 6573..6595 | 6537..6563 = 1.09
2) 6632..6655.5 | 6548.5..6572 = 0.99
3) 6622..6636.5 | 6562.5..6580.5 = 0.93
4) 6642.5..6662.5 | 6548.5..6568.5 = 0.99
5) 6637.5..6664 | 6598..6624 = 1.01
